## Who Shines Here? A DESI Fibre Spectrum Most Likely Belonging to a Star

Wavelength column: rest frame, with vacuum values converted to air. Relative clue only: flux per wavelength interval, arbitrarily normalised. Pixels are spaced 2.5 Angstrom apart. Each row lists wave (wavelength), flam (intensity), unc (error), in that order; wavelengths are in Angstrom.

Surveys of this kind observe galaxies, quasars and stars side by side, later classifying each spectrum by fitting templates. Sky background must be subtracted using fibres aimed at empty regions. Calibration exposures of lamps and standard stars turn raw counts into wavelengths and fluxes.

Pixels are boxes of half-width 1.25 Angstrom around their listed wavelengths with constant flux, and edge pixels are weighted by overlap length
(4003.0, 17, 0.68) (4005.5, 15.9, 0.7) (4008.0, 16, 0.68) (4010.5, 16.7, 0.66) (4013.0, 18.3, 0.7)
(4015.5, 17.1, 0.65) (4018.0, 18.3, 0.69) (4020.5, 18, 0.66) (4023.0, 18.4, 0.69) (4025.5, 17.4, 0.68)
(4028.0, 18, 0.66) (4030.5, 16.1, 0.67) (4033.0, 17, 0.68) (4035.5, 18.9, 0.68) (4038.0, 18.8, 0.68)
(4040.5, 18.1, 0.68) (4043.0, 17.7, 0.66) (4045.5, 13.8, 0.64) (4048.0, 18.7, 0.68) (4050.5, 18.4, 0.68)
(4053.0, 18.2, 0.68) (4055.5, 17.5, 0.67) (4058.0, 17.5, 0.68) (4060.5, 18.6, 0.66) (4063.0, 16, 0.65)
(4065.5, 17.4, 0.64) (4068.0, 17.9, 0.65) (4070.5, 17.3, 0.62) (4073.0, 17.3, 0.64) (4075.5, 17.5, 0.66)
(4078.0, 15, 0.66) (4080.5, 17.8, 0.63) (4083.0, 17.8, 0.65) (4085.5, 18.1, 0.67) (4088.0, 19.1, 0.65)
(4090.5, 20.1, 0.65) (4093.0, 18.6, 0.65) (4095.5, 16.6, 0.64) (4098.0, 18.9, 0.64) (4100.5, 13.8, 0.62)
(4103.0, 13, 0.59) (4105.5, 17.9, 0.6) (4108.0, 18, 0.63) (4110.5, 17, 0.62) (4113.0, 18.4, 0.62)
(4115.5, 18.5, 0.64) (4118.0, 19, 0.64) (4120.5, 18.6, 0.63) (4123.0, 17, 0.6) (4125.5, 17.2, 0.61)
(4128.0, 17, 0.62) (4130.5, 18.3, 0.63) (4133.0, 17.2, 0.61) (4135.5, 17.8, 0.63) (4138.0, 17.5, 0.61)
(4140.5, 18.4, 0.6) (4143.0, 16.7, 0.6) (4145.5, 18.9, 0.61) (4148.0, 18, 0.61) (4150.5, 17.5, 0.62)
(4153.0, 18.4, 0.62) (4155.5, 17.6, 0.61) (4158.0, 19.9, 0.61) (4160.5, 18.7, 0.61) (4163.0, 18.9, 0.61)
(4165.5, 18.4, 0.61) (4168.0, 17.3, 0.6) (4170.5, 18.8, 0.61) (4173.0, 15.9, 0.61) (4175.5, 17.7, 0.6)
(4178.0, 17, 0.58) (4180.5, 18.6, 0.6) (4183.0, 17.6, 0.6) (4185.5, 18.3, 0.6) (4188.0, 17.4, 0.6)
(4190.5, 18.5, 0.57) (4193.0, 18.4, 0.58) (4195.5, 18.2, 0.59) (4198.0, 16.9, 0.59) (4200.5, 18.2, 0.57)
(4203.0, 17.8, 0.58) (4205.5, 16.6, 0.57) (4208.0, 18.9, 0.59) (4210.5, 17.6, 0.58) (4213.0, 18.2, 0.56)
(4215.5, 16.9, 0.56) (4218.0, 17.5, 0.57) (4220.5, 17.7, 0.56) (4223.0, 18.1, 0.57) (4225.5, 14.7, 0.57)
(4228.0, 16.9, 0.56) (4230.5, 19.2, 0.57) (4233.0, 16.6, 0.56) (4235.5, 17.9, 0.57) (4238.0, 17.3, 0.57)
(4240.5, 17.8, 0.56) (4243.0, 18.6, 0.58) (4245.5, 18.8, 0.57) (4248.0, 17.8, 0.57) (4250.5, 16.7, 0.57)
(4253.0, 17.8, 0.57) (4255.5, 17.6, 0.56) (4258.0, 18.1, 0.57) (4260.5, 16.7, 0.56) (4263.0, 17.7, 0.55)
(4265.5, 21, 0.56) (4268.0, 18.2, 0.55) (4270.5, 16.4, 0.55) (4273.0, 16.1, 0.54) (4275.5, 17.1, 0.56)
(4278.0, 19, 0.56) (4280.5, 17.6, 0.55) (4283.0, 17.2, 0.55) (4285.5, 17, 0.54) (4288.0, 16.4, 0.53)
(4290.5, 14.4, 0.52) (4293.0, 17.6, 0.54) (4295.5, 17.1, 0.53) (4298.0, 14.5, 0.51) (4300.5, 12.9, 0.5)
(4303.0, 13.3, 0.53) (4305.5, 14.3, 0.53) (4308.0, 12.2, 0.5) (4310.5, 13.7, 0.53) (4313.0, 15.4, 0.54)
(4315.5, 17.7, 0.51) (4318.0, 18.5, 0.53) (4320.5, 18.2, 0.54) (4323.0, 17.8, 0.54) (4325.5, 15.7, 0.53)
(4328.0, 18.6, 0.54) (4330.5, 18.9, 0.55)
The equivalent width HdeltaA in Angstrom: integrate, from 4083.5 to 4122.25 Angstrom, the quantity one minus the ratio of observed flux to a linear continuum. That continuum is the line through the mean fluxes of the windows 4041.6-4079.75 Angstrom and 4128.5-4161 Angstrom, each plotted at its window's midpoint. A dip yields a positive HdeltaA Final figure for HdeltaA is -0.1 Angstrom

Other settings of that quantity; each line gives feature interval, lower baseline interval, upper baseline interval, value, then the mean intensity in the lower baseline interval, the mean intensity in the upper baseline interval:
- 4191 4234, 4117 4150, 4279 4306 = -2.1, 17.8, 15.7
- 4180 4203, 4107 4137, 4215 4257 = -0.4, 17.8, 17.5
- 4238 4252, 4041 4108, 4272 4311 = -1.6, 17.3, 15.7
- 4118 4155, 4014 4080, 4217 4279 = -0.5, 17.5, 17.6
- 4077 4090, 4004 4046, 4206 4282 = -0.2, 17.4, 17.7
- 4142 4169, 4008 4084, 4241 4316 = -1.8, 17.5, 16.6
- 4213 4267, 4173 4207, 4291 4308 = -4.5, 17.7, 14.7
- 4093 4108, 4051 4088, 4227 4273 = 1.0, 17.5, 17.8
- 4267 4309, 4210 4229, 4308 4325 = 1.8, 17.2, 16.5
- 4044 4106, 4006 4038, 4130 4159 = 1.5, 17.5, 18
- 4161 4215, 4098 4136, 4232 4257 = -1.1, 17.3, 17.7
